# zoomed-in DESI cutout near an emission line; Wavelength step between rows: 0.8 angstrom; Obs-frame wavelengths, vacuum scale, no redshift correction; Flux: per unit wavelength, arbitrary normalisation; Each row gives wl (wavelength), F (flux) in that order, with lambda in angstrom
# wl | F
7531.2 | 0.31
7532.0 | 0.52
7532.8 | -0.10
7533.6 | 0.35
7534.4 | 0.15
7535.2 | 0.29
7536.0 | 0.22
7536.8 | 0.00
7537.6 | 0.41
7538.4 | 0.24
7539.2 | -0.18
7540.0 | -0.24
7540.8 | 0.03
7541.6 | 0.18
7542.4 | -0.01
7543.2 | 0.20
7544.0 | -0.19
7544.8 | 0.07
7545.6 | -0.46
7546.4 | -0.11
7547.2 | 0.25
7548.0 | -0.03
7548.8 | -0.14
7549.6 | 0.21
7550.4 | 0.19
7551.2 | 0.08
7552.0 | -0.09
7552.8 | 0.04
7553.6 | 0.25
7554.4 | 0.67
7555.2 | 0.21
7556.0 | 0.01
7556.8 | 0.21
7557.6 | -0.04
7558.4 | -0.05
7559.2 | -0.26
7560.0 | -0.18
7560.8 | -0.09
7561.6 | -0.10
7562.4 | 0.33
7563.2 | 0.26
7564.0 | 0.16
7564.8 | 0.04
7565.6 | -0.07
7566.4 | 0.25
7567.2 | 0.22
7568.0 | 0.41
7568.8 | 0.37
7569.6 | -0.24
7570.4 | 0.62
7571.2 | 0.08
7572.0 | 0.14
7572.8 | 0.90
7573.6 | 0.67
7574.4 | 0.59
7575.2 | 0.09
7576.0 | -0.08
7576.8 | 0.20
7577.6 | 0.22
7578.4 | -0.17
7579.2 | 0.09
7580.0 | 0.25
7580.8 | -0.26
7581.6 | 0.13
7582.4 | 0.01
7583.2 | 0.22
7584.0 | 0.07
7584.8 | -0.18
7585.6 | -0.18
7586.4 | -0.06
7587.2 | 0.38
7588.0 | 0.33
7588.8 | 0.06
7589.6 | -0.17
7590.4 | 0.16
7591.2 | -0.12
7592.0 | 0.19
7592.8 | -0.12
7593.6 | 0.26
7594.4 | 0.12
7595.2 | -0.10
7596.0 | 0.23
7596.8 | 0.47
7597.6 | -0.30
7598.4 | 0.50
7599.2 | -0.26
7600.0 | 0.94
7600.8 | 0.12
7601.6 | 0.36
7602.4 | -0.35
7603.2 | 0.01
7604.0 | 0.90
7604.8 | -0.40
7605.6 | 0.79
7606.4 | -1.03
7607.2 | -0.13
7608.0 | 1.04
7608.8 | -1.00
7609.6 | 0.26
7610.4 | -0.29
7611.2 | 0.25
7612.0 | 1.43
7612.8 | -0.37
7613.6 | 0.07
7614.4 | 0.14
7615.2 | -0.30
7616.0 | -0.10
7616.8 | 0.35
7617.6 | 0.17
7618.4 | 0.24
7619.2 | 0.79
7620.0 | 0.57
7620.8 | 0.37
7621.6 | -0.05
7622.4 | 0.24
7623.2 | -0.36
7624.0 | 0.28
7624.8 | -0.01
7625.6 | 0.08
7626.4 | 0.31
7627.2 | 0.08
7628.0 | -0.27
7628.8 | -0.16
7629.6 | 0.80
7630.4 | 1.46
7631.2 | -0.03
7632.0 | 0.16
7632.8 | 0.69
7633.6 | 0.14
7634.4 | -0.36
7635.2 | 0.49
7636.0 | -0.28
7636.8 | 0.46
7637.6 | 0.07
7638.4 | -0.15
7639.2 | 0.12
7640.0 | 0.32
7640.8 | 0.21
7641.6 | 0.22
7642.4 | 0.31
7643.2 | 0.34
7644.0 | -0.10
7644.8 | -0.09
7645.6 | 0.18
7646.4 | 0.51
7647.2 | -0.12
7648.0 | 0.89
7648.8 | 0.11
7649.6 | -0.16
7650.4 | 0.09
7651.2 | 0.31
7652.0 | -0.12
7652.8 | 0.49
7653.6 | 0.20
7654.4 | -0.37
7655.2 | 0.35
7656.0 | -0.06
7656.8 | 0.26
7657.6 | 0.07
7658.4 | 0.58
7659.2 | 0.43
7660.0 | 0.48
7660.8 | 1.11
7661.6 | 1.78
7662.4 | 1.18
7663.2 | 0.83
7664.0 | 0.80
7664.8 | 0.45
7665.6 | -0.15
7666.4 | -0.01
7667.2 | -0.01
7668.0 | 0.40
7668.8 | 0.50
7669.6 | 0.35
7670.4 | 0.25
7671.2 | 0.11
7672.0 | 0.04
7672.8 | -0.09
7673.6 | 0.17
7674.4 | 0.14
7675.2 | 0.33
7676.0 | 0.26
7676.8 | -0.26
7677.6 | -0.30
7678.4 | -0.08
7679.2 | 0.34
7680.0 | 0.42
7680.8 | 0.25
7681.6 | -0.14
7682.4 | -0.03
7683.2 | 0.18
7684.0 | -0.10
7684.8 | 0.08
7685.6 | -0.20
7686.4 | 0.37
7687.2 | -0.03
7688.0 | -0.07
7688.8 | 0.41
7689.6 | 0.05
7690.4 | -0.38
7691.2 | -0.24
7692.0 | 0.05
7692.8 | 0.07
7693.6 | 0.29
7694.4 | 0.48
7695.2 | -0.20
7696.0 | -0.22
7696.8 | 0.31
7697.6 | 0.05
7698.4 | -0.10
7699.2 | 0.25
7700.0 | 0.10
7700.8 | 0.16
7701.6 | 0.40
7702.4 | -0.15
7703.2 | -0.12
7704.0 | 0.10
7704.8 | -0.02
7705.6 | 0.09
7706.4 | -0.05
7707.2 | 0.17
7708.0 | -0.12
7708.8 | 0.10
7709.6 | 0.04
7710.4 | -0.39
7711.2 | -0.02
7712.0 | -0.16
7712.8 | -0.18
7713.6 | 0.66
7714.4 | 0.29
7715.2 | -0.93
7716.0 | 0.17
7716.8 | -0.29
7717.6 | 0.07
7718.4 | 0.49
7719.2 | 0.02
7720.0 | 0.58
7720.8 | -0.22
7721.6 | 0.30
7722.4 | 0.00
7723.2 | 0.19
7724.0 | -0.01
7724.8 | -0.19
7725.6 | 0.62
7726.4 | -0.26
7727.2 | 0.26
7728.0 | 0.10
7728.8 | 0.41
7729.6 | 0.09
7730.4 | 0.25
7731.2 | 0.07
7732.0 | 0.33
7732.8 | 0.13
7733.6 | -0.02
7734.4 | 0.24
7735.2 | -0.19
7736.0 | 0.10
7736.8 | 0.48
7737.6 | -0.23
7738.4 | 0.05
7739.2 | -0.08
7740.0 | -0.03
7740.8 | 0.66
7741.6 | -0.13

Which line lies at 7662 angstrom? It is H-gamma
